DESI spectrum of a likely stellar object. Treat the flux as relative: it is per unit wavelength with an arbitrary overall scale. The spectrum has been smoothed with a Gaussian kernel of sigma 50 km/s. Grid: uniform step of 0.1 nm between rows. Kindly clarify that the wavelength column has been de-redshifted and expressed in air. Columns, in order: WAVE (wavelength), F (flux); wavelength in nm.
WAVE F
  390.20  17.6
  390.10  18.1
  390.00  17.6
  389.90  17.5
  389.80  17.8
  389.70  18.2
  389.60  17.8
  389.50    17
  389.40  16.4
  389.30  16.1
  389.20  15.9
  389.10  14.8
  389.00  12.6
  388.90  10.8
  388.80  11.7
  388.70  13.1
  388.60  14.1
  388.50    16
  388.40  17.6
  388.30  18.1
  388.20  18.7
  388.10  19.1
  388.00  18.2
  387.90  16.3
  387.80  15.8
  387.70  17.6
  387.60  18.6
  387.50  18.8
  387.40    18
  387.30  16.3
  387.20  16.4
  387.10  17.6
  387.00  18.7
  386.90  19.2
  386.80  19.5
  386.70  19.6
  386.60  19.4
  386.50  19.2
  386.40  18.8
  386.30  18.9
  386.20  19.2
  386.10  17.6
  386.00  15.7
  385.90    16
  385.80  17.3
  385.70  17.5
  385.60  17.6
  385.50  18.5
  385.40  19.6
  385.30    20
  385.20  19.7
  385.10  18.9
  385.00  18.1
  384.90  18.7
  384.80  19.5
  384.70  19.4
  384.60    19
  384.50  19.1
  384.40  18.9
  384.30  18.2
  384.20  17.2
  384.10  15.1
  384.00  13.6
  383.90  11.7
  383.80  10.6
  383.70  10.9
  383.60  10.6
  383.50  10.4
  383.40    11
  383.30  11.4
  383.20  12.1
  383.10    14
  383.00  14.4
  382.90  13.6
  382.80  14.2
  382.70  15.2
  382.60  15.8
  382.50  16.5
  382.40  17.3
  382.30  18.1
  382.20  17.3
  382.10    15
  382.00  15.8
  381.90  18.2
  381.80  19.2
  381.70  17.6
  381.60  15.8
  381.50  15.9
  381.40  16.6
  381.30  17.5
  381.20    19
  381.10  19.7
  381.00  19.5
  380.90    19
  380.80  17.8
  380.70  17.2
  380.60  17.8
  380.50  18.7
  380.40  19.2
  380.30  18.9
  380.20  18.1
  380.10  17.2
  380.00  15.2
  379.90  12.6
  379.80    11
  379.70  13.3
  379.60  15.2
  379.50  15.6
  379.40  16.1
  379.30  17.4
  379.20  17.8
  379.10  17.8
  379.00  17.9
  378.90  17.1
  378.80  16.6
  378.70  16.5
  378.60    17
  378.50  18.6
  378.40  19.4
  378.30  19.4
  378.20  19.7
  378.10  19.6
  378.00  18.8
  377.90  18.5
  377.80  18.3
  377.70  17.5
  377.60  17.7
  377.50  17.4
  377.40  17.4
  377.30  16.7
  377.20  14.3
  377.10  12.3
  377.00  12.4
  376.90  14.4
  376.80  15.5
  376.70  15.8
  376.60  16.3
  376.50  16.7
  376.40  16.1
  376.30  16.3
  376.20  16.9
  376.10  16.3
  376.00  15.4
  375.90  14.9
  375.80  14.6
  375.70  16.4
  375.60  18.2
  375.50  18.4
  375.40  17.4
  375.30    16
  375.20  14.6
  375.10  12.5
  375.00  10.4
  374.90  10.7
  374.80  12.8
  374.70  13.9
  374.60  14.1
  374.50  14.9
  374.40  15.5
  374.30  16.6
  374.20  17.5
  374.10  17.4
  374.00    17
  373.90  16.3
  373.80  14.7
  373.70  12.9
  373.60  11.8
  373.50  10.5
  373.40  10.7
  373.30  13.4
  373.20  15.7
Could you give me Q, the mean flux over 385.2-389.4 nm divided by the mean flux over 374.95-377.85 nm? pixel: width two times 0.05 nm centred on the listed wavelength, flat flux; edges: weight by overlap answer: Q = 1.1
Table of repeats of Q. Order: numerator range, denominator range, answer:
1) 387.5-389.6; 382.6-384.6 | 1.15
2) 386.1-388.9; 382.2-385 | 1.15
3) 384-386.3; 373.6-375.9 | 1.20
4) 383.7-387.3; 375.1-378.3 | 1.08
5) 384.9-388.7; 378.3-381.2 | 1.05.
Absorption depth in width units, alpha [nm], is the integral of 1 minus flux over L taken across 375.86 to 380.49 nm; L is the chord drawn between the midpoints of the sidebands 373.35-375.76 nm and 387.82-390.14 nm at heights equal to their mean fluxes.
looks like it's -0.49 nm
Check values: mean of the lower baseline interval 14.6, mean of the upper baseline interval 16.2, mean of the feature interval 16.6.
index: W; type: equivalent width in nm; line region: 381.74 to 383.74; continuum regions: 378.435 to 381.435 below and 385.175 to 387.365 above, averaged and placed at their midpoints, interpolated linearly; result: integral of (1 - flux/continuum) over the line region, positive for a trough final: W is 0.34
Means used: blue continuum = 17.1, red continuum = 18.3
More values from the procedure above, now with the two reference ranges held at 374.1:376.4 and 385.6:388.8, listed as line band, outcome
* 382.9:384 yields 0.323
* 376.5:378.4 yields -0.139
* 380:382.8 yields -0.174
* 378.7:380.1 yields 0.026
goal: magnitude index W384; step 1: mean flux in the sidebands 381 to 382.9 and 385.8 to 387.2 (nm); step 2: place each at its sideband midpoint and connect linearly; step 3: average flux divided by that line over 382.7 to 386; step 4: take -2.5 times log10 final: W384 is 0.12 mag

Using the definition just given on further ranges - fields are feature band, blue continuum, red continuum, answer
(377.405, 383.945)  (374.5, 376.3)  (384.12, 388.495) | 0.01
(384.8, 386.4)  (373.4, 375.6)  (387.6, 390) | -0.15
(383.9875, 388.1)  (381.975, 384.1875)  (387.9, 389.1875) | -0.23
